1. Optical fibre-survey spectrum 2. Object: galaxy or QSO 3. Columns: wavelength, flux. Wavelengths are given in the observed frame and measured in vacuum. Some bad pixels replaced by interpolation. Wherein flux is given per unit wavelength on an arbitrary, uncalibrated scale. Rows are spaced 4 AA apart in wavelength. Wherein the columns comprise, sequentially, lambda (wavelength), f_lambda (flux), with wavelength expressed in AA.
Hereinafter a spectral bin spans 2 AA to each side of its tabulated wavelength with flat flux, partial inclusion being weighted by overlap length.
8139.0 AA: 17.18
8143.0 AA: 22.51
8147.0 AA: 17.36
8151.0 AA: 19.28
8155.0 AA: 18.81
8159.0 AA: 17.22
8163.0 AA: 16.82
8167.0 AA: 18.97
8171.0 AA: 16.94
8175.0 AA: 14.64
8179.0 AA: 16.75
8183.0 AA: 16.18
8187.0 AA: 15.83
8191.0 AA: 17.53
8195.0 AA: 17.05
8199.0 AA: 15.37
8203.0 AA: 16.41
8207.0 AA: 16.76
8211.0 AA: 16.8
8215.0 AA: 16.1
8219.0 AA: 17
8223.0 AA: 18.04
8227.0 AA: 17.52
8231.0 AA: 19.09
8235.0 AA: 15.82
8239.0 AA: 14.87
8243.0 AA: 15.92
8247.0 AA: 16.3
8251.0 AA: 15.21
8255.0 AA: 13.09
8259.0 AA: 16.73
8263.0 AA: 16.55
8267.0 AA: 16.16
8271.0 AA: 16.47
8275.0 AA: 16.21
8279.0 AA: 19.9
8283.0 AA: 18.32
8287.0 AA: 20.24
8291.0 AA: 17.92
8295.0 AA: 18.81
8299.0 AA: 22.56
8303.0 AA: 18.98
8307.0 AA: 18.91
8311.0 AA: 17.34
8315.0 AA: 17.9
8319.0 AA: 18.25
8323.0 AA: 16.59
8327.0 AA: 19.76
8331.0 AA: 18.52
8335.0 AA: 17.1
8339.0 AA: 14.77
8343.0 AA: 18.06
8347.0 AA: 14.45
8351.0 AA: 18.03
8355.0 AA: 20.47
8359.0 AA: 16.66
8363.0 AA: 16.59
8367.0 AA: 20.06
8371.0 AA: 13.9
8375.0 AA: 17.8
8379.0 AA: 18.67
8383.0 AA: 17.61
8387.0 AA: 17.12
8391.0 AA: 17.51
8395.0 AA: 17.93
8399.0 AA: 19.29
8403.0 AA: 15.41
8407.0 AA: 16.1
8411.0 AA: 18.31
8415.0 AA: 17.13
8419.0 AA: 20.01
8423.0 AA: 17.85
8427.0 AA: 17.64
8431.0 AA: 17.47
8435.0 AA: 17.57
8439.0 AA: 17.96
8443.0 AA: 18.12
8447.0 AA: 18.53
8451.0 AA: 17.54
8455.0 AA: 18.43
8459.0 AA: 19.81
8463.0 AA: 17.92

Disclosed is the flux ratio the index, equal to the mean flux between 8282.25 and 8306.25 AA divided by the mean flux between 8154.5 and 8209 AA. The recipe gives 1.16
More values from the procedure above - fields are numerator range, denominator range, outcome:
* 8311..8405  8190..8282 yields 1.06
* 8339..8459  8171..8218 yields 1.08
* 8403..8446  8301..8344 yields 0.99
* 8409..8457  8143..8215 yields 1.05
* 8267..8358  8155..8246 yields 1.08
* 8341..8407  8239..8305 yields 1.00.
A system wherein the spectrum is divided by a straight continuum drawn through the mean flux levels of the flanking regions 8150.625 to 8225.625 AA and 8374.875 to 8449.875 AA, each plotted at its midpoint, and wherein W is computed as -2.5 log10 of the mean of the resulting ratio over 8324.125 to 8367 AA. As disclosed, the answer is -0.001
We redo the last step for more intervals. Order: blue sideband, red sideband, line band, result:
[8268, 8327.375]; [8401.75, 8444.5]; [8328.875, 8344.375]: 0.07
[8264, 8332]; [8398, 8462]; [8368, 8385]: 0.06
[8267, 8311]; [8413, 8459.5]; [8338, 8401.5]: 0.05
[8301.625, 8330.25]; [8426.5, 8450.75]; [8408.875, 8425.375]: -0.02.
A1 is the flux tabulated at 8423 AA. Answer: 17.85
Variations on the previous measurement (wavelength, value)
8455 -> 18.43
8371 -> 13.9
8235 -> 15.82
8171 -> 16.94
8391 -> 17.51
